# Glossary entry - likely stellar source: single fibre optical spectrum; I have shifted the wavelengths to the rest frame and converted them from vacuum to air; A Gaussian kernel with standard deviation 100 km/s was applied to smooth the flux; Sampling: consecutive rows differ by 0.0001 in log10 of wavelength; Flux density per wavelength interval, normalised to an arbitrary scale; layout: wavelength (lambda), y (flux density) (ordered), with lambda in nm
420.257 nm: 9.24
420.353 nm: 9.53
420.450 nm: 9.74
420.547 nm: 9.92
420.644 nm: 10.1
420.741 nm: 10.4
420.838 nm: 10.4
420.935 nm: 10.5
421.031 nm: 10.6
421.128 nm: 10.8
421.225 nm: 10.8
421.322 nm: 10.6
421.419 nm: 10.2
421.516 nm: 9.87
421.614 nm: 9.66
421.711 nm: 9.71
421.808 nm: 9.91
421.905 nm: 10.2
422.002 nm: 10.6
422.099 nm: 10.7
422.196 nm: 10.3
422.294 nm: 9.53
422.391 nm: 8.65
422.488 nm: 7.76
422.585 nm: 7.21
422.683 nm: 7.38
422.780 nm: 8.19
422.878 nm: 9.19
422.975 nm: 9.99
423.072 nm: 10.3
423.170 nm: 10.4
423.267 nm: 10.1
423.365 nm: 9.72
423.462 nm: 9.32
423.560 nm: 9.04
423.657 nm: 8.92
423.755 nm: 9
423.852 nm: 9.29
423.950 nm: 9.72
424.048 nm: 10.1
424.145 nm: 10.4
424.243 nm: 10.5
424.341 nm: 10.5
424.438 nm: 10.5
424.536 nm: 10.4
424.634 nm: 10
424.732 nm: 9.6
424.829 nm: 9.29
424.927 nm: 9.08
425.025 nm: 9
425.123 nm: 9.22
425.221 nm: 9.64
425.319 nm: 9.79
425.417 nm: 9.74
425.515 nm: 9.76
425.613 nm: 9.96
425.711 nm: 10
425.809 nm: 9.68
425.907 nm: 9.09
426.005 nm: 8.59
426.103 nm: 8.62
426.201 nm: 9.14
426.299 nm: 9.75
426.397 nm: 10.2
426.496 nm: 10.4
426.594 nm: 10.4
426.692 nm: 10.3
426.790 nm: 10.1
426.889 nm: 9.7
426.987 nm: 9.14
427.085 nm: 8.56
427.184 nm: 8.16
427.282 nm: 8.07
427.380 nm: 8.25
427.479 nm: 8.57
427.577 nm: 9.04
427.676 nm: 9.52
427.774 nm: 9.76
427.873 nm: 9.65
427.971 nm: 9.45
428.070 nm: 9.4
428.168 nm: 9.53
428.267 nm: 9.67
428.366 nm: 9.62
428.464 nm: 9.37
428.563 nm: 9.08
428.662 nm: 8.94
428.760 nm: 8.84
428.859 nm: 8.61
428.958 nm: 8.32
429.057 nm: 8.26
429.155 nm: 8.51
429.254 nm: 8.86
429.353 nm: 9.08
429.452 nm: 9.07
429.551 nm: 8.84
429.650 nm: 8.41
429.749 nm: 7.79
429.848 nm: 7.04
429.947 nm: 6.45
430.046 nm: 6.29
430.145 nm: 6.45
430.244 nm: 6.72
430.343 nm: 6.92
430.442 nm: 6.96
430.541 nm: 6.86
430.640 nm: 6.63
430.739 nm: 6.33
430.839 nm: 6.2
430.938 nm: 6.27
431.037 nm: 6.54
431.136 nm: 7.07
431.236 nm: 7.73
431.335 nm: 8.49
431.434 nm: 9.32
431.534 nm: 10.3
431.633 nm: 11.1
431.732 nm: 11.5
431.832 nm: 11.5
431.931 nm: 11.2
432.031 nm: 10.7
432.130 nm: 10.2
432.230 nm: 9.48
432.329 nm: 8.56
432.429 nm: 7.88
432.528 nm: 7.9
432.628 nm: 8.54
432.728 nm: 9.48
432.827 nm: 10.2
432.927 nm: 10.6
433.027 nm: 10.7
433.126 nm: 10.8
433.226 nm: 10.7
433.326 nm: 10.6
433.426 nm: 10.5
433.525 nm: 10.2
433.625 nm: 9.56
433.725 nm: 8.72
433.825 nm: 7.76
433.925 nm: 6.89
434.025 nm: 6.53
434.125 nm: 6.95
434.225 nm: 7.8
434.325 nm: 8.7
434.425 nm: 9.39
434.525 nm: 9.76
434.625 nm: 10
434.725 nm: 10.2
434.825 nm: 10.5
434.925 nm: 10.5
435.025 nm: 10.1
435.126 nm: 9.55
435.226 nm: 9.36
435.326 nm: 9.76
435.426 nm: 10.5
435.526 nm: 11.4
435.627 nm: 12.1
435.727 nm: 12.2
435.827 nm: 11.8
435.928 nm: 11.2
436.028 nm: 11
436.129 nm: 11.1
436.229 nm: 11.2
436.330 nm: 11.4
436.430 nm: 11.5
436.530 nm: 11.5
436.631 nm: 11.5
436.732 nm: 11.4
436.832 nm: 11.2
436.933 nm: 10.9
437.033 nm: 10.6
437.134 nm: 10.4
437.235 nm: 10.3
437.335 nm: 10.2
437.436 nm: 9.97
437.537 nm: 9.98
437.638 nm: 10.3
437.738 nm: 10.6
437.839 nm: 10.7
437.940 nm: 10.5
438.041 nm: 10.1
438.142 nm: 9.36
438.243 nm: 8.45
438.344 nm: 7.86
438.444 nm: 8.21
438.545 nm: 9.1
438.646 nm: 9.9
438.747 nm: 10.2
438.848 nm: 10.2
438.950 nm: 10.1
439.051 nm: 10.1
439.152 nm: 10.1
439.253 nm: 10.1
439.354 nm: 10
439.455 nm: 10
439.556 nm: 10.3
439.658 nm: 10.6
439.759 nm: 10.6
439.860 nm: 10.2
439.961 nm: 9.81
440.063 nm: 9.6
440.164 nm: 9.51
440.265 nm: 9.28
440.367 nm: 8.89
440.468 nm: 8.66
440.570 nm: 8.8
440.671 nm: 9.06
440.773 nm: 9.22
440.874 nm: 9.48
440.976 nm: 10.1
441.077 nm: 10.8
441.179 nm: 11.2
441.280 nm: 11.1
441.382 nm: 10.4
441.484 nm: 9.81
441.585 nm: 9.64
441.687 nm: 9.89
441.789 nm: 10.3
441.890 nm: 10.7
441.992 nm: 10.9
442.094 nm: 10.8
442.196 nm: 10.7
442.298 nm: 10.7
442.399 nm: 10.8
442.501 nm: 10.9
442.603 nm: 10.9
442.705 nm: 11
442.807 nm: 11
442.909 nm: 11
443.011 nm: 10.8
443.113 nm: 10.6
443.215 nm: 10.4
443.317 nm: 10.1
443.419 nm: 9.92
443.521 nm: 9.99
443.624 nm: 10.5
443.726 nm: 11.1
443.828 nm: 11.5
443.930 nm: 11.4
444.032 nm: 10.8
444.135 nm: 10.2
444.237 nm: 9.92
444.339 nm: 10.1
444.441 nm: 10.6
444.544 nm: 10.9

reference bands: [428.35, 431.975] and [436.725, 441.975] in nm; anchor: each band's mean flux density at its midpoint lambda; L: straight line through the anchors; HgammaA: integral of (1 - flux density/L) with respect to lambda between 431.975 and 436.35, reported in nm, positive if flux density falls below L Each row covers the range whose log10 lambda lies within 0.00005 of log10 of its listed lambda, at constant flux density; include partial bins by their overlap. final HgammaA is -0.40 nm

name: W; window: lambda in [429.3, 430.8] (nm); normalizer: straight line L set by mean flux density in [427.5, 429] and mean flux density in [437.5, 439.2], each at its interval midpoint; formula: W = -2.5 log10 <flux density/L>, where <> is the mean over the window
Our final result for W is 0.26 mag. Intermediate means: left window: 9.24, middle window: 7.31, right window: 9.75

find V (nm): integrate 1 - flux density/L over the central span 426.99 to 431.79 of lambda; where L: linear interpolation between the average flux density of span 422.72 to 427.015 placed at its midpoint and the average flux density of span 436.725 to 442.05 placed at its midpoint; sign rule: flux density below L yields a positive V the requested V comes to 0.70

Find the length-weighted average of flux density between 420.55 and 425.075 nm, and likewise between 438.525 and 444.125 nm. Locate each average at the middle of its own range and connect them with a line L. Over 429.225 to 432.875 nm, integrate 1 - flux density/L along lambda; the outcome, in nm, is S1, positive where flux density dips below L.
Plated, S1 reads 0.596 nm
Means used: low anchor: 9.75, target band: 8.35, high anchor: 10.3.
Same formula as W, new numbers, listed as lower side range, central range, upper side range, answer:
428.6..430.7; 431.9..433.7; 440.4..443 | -0.16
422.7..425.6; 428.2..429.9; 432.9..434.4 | 0.08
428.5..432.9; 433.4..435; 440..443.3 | 0.00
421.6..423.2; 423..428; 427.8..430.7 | -0.08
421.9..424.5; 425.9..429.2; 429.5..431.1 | -0.16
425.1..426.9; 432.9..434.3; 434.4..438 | 0.14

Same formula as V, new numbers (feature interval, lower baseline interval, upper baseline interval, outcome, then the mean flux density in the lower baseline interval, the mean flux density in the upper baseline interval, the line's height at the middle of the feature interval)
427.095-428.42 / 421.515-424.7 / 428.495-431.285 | -0.14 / 9.6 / 7.62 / 8.24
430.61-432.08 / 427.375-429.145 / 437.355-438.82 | 0.09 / 9.11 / 9.68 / 9.29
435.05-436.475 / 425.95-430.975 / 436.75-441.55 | -0.22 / 8.53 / 9.94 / 9.49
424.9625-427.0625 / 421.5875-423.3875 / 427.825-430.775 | -0.19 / 9.44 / 8.21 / 8.8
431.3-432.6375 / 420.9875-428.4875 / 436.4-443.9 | 0.01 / 9.57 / 10.2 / 9.88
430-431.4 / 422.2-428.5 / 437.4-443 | 0.41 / 9.43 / 10.1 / 9.65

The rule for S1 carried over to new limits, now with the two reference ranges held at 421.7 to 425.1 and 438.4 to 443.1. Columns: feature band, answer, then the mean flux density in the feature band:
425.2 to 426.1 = 0.009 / 9.53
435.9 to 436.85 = -0.126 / 11.3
